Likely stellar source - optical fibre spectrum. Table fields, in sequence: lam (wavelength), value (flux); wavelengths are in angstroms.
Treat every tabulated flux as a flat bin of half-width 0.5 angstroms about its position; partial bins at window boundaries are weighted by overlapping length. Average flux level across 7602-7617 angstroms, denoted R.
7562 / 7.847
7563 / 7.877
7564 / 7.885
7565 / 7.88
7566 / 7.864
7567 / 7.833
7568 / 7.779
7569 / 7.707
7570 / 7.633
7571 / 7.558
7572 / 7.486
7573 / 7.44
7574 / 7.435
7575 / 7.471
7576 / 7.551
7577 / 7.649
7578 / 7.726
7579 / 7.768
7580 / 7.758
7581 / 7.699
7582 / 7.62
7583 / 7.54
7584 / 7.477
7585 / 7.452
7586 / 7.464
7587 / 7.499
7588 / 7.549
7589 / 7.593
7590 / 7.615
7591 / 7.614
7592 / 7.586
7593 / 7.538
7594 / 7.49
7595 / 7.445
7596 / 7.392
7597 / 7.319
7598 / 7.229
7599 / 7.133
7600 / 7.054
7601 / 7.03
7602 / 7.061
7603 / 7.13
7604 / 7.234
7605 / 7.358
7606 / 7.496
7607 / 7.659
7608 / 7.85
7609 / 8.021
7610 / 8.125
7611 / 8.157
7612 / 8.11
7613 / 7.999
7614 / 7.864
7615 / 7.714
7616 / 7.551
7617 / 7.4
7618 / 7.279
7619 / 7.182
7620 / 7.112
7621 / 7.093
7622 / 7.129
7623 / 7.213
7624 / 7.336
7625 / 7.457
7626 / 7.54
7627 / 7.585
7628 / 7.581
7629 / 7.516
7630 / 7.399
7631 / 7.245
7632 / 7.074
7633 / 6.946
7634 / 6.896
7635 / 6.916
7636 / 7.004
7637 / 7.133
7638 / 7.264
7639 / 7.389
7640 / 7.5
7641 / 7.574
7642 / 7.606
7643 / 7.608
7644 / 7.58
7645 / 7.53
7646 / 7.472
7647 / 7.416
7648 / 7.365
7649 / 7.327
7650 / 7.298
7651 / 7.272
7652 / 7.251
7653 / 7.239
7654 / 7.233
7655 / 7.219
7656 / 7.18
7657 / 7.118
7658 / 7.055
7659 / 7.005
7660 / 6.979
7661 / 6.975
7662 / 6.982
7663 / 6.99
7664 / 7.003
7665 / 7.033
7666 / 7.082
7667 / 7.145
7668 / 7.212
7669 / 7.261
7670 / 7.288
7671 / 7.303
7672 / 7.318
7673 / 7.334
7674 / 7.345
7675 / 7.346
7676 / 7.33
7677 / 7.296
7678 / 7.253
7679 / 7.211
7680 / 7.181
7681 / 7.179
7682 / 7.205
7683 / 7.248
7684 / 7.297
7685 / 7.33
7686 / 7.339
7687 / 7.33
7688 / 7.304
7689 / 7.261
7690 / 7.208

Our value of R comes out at 7.7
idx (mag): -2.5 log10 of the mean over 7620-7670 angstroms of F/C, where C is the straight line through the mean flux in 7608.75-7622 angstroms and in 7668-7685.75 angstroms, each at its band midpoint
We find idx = 0.03 mag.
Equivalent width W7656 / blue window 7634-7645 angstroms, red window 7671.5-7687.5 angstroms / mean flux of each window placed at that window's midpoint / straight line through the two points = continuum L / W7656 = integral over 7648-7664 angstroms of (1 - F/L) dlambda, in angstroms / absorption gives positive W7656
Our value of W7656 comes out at 0.4 angstroms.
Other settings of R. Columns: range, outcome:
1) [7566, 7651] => 7.47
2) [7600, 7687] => 7.33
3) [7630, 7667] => 7.22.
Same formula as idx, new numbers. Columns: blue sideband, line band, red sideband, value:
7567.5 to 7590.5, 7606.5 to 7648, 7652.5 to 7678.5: -0.016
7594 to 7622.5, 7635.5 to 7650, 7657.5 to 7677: -0.018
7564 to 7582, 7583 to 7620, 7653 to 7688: 0.002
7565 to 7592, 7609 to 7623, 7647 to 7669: -0.029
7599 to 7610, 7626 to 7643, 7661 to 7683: 0.002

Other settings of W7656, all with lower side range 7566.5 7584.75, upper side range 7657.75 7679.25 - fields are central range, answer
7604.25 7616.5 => -0.6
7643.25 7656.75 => -0.1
